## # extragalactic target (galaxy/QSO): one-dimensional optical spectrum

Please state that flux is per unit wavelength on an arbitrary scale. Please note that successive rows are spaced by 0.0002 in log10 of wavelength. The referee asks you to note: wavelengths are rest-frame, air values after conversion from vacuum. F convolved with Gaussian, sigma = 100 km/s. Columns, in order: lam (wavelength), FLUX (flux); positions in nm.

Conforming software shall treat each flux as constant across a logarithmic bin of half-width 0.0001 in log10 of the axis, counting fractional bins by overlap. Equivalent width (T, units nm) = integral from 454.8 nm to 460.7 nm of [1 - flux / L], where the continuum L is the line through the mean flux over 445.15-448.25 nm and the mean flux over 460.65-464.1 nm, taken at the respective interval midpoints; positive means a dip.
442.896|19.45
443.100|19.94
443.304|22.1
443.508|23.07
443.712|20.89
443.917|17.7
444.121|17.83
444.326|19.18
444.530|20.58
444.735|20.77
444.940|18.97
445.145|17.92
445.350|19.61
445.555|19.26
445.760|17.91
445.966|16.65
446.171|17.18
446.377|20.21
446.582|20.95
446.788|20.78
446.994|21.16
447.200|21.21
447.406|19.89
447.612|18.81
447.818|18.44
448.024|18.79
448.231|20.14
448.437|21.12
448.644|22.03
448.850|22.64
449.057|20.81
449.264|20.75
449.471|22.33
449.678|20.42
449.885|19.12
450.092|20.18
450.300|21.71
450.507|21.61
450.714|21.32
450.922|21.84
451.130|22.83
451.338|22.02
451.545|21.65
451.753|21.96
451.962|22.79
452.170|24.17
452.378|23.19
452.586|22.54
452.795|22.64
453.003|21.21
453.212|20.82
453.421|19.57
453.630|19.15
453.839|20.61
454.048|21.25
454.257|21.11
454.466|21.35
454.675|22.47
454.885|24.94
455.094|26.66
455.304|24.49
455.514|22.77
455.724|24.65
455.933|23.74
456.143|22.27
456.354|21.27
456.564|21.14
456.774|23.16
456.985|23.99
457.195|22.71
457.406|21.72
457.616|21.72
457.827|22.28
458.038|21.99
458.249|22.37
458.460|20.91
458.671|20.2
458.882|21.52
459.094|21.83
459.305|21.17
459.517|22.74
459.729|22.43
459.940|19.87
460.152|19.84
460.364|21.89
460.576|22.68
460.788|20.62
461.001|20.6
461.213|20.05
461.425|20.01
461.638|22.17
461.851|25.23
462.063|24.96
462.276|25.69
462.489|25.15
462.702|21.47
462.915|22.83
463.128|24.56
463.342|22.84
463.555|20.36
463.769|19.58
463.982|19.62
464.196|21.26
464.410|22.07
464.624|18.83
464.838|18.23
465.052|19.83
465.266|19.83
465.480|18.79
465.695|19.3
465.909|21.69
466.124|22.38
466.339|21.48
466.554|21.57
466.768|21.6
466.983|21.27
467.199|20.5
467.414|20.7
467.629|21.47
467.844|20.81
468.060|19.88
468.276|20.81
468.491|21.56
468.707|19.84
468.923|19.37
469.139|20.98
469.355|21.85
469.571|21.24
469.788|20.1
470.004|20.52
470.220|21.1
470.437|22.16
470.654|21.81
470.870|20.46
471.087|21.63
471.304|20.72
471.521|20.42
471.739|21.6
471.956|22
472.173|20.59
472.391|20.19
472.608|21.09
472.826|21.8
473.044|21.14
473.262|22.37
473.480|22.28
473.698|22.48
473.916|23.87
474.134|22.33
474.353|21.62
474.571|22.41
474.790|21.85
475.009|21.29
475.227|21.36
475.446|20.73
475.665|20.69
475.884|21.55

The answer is -0.28 nm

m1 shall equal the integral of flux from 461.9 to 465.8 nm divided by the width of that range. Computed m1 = 21.5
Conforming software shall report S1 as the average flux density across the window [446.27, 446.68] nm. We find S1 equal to 20.6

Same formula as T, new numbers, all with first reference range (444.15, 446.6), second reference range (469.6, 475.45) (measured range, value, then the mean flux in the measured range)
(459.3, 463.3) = -0.37 nm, 22.4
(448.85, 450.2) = -0.10 nm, 20.7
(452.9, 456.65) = -0.44 nm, 22.2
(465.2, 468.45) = 0.02 nm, 20.8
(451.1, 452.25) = -0.17 nm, 22.5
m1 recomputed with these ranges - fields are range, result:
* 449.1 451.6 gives 21.3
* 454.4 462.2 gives 22.3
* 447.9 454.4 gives 21.4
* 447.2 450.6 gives 20.6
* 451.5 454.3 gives 21.6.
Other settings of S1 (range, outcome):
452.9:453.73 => 20.2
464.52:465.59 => 19.1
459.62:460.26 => 20.7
